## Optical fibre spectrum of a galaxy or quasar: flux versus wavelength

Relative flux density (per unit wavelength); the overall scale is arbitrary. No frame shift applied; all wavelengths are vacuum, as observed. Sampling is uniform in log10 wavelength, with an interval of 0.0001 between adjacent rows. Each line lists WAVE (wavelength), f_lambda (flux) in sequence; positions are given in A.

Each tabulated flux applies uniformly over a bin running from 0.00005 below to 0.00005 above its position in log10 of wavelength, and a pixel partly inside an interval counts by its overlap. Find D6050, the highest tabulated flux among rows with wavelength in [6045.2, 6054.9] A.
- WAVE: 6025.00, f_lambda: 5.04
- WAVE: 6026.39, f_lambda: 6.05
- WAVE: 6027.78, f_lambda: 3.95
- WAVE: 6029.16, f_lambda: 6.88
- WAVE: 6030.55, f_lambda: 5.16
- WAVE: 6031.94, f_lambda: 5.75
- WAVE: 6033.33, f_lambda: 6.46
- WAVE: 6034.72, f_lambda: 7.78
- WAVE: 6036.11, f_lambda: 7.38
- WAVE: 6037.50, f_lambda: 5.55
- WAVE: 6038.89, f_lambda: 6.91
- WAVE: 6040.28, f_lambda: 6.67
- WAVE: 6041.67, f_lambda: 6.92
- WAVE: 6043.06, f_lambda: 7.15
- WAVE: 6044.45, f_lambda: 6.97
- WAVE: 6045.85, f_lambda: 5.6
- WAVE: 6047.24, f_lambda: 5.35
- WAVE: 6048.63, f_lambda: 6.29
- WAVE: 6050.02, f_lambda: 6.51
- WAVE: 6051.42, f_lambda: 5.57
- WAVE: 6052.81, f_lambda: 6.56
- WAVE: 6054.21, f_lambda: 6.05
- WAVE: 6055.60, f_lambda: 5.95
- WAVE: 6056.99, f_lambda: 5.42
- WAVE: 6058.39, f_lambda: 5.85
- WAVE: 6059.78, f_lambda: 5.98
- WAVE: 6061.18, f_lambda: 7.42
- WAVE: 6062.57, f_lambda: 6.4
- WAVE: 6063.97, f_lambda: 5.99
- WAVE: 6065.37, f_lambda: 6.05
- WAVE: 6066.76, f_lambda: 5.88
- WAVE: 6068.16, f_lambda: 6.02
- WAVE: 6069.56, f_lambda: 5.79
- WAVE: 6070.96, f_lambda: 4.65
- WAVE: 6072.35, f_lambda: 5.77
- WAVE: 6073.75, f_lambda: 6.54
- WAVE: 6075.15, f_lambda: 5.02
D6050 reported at 6.56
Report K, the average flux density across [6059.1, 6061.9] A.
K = 6.7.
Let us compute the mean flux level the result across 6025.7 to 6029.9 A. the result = 5.63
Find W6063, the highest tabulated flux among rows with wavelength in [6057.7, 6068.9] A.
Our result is 7.42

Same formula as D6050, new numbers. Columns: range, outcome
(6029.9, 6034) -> 6.46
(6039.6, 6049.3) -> 7.15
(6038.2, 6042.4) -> 6.92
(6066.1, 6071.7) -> 6.02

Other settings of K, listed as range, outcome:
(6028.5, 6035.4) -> 6.4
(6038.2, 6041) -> 6.79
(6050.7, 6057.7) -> 5.91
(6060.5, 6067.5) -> 6.35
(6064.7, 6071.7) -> 5.68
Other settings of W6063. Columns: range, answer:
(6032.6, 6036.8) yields 7.78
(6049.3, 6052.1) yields 6.51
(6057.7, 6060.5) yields 5.98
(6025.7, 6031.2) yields 6.88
